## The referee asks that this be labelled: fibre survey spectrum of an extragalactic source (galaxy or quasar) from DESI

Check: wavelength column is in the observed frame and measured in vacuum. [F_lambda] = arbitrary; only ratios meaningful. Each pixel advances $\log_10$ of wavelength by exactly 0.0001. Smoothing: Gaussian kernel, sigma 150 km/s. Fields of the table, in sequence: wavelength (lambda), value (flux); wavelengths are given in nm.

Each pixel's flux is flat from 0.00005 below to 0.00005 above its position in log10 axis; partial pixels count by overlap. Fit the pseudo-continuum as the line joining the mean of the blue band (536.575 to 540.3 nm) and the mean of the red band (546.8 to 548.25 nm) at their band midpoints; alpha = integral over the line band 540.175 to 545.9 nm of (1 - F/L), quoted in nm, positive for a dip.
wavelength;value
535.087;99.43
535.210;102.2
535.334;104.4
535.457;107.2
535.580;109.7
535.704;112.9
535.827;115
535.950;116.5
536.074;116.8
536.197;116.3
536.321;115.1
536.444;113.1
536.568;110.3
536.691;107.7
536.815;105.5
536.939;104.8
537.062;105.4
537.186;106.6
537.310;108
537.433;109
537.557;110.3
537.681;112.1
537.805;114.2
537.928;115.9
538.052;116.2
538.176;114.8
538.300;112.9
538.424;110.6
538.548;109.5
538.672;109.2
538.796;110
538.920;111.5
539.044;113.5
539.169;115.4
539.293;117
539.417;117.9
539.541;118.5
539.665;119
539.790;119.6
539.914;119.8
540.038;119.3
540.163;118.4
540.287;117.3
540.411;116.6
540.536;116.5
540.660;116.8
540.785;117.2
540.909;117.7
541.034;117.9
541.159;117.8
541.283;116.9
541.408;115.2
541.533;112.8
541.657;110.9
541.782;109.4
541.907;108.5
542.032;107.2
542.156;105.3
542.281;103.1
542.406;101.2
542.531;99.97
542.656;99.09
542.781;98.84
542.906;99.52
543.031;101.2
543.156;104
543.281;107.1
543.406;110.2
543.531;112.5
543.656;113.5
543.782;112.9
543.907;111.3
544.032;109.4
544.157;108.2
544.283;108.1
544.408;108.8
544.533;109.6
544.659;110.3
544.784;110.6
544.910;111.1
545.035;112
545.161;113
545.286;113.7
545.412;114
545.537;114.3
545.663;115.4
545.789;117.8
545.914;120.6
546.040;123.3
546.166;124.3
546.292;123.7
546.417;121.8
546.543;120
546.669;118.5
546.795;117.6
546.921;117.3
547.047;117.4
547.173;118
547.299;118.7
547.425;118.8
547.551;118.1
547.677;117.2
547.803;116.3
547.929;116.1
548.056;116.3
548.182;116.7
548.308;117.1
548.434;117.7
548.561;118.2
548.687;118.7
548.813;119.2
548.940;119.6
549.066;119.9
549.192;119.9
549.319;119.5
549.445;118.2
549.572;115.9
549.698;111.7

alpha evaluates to 0.221 nm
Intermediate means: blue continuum 113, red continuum 117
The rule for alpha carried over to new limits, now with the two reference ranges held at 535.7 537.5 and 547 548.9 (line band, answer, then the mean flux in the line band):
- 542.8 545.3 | 0.135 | 109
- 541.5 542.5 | 0.063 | 107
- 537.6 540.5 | -0.074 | 115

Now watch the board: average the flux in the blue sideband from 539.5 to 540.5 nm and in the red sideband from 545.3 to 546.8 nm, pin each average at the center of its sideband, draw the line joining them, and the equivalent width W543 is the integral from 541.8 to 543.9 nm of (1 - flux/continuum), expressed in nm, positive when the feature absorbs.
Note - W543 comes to 0.23 nm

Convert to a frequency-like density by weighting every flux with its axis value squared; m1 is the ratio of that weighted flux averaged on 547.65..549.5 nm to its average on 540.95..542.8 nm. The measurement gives 1.11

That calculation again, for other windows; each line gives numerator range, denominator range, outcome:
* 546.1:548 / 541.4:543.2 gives 1.15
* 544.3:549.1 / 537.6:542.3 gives 1.05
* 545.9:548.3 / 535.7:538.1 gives 1.11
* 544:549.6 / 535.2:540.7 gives 1.07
